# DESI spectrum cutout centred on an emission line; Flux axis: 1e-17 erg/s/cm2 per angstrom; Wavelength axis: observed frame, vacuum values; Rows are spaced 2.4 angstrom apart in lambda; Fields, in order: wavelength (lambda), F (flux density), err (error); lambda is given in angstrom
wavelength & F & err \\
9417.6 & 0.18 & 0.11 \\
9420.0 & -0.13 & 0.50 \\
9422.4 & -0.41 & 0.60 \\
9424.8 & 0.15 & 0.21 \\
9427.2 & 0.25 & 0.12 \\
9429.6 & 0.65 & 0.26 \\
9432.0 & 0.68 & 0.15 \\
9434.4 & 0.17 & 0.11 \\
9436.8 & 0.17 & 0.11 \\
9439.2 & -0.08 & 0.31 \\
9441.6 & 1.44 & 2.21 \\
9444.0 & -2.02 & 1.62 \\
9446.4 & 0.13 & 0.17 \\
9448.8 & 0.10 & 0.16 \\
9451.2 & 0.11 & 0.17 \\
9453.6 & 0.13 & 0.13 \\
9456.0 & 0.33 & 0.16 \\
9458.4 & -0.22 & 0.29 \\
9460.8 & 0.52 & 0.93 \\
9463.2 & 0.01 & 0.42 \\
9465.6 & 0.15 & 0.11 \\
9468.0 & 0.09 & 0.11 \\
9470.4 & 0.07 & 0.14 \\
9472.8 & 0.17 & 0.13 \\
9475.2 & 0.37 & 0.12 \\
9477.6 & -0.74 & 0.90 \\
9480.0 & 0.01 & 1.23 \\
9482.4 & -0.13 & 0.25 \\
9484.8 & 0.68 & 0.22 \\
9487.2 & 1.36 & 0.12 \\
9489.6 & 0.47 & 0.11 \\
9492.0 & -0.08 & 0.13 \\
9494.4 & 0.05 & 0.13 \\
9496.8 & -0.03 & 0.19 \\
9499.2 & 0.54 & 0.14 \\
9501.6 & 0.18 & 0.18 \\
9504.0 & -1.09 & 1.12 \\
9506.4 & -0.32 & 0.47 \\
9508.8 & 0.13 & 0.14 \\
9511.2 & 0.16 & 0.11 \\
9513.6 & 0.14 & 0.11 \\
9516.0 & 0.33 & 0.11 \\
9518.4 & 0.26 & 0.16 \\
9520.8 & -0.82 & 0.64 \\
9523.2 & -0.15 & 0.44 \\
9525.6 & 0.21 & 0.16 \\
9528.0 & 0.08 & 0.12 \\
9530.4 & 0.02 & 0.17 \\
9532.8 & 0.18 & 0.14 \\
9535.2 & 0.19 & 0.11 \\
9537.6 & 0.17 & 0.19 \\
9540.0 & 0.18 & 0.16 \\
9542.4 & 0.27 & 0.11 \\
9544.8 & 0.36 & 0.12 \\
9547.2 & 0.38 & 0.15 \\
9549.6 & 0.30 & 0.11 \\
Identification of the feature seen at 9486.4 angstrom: H-beta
